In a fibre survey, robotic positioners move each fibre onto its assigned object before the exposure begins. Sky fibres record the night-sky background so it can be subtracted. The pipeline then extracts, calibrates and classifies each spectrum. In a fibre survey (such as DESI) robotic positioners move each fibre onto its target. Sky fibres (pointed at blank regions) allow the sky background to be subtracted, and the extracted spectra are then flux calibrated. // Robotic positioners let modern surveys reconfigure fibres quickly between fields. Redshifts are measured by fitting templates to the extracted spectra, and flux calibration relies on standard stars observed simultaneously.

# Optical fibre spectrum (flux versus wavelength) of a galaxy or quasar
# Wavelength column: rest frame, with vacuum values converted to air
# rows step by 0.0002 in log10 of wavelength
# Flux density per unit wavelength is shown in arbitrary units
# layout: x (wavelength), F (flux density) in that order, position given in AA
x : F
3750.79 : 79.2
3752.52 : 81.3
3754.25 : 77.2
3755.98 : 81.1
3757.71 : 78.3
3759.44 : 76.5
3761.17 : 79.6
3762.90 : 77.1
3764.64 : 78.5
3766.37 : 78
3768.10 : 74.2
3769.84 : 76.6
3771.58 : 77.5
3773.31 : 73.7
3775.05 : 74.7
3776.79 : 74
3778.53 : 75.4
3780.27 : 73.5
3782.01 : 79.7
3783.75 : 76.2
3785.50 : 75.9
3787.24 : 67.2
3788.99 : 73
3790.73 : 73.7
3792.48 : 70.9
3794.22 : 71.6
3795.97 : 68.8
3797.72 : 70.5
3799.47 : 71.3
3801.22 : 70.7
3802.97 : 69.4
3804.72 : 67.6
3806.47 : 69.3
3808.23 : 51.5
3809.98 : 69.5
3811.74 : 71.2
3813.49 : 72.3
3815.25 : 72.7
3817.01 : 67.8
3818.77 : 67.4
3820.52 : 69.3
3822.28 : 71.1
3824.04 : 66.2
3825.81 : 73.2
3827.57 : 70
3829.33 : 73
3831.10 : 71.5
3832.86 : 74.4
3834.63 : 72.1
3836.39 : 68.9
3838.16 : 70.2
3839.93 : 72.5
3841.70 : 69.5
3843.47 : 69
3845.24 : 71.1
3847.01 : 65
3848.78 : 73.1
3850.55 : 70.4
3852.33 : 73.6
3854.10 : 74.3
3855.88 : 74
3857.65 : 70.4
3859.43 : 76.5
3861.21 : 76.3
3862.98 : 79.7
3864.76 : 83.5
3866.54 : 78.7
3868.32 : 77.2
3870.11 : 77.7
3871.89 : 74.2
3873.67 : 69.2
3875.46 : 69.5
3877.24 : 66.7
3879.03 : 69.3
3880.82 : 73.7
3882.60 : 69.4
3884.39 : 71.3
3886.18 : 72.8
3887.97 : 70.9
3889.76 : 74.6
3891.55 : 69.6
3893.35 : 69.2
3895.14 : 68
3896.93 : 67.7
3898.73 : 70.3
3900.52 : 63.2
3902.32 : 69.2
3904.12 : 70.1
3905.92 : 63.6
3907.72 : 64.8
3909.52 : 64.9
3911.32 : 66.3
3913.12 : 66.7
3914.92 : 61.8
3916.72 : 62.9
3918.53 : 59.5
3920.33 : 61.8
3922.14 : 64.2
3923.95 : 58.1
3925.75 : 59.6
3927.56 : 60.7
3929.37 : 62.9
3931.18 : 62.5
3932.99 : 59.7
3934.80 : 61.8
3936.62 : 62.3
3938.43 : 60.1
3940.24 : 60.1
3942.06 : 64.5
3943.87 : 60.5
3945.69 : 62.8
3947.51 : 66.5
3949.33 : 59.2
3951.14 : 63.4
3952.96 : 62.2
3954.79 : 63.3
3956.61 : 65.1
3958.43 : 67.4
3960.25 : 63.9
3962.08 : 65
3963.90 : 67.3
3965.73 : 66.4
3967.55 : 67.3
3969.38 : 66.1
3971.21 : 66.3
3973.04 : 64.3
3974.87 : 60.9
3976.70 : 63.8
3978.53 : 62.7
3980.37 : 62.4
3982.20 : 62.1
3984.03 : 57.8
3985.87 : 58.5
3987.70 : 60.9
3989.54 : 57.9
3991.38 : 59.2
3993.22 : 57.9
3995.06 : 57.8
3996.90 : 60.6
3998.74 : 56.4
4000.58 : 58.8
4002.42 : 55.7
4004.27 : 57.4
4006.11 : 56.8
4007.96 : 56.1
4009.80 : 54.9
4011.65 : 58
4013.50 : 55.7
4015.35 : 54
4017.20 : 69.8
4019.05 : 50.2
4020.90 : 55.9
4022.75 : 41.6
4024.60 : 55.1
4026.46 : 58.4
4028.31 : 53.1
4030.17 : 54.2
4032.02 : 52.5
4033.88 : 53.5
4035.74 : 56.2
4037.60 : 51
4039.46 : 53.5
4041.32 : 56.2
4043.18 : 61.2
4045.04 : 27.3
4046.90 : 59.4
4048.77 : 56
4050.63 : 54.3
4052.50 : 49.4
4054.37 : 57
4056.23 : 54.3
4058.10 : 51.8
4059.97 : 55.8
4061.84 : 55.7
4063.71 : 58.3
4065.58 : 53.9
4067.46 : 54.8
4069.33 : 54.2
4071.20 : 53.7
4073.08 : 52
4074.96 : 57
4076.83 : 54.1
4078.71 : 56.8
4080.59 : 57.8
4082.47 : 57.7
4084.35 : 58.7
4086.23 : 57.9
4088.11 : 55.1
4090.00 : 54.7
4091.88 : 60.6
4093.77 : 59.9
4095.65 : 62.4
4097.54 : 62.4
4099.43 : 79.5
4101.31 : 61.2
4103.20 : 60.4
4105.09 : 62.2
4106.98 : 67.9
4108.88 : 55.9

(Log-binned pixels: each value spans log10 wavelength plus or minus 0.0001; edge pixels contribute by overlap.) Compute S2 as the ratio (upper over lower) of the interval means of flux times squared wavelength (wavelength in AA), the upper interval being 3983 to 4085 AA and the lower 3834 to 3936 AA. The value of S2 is 0.9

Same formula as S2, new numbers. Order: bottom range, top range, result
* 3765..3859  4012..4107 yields 0.89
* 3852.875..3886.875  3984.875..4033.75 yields 0.82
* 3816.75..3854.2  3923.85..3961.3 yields 0.93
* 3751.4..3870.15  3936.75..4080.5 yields 0.88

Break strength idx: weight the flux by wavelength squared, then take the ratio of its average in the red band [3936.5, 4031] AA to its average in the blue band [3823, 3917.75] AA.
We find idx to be 0.90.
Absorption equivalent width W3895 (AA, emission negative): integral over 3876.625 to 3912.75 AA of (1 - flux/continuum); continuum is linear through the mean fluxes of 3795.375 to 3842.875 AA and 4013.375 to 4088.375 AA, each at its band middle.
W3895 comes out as -2.2 AA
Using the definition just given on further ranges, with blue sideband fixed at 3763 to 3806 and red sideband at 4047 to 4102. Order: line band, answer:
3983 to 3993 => 0.5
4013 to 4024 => 1.1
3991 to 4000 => 0.5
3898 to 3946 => 1.9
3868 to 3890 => -1.2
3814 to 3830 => 0.3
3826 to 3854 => -0.3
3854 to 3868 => -1.6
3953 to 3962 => -0.1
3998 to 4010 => 0.9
